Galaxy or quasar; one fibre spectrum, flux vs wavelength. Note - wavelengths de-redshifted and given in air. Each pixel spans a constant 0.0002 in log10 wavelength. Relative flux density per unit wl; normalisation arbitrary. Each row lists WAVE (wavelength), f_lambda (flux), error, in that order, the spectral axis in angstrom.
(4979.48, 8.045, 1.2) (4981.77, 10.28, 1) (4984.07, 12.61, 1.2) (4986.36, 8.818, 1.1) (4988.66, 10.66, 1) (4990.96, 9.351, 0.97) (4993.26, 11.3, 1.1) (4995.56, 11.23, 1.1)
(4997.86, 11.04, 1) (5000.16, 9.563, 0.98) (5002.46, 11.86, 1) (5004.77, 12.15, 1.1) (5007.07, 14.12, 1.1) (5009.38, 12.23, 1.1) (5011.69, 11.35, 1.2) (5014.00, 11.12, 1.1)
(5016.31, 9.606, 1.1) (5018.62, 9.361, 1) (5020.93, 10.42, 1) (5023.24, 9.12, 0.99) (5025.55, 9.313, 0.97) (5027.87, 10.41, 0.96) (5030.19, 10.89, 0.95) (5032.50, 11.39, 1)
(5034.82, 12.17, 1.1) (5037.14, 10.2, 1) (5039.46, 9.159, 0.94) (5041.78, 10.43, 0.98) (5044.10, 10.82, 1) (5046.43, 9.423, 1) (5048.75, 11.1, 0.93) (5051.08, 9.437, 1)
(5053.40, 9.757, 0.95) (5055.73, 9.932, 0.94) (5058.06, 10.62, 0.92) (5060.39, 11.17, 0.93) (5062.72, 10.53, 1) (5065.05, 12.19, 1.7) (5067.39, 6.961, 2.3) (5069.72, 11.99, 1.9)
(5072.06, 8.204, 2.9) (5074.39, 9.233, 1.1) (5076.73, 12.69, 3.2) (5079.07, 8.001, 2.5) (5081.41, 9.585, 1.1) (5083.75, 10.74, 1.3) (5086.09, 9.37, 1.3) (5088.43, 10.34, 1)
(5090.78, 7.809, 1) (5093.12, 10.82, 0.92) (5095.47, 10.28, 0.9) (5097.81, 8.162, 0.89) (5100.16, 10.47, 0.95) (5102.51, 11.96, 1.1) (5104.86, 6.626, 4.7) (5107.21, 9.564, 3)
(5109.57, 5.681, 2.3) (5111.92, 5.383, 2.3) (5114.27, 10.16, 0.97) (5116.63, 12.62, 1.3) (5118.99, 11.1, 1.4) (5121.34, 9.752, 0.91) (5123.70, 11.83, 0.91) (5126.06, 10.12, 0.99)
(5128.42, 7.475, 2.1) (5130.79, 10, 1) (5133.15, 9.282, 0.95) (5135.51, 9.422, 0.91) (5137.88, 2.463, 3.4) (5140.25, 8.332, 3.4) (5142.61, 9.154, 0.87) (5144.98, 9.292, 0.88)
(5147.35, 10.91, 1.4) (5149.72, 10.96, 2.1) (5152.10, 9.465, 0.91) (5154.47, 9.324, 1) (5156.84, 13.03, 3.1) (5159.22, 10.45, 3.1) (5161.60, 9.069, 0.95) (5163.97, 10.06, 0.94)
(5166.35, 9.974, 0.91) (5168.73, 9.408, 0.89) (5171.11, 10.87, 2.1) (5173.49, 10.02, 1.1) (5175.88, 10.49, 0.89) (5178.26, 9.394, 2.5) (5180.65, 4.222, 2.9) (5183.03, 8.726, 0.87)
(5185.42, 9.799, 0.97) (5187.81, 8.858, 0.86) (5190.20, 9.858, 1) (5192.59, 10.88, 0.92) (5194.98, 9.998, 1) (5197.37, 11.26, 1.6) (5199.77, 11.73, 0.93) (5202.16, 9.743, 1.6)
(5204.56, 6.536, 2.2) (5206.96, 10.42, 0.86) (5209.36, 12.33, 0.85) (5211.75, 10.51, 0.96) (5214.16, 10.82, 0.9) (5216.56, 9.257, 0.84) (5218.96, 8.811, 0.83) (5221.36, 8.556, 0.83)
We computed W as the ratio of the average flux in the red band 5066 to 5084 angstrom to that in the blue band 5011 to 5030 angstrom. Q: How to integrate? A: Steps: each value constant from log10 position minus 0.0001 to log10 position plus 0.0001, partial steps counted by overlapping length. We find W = 1.0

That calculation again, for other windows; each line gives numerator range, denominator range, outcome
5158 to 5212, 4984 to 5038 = 0.90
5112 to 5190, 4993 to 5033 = 0.87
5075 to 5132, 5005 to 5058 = 0.91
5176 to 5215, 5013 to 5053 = 0.95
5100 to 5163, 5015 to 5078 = 0.92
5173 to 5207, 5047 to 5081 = 0.93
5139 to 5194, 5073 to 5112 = 1.04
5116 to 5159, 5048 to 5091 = 0.97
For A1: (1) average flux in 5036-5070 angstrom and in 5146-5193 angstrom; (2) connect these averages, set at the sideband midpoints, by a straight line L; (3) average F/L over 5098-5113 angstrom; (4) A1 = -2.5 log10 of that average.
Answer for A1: 0.20 mag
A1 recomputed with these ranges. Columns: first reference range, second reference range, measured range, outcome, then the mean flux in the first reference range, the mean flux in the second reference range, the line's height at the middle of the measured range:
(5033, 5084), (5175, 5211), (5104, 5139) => 0.132 mag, 10.2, 9.62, 9.93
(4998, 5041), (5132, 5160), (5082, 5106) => 0.030 mag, 10.8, 9.33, 9.93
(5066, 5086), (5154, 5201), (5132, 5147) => 0.201 mag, 9.68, 9.88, 9.81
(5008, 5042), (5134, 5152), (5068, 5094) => -0.019 mag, 10.5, 8.71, 9.65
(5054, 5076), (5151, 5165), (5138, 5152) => 0.121 mag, 10.1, 10.2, 10.2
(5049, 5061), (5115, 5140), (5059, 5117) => 0.028 mag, 10.2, 9.37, 9.83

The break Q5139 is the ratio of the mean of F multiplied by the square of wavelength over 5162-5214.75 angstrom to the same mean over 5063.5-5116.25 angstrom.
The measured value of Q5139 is 1.08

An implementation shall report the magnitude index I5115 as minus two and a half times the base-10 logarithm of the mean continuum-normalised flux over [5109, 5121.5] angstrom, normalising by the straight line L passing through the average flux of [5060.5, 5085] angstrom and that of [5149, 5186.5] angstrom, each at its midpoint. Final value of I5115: 0.07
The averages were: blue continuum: 10.1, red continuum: 9.69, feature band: 9.24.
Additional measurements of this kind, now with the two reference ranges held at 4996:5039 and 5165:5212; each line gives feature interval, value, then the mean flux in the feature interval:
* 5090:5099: 0.113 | 9.34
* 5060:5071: 0.007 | 10.5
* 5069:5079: 0.034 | 10.2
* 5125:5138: 0.181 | 8.57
